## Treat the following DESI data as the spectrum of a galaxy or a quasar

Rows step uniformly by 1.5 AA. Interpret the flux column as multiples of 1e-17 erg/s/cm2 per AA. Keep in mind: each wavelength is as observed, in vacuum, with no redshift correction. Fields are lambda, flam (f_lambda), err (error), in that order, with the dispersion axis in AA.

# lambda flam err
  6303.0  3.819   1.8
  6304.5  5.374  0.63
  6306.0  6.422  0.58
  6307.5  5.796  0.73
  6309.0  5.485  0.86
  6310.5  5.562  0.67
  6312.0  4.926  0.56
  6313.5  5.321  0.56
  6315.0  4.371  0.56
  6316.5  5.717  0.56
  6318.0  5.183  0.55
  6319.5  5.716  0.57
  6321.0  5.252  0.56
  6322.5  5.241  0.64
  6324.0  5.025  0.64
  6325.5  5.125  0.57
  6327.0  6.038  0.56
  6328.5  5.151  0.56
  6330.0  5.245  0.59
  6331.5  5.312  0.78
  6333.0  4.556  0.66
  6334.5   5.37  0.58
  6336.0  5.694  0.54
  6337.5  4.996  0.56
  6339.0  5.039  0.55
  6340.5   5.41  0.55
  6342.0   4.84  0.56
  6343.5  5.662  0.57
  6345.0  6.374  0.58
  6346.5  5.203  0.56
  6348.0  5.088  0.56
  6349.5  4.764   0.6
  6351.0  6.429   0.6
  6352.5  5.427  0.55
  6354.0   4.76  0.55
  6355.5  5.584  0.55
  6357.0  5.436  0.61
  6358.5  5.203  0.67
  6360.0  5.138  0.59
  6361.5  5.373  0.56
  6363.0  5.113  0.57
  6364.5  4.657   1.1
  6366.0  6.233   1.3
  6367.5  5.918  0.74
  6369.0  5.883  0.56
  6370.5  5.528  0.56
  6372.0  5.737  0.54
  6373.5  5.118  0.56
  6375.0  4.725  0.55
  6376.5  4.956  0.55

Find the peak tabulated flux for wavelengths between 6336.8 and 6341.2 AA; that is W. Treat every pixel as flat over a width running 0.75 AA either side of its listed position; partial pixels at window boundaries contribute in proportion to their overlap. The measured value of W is 5.41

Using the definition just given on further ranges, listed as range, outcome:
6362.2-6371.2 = 6.233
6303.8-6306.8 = 6.422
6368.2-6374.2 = 5.883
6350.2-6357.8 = 6.429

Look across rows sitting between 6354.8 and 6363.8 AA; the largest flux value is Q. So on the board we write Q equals 5.584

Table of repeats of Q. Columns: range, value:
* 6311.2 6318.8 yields 5.717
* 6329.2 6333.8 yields 5.312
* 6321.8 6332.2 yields 6.038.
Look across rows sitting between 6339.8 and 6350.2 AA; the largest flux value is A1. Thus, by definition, 6.374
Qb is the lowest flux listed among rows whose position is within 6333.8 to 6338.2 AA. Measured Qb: 4.996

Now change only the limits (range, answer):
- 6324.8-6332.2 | 5.125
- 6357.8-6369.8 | 4.657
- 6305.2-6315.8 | 4.371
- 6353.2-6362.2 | 4.76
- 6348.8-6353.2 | 4.764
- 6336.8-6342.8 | 4.84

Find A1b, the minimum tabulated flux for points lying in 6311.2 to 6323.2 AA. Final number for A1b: 4.371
